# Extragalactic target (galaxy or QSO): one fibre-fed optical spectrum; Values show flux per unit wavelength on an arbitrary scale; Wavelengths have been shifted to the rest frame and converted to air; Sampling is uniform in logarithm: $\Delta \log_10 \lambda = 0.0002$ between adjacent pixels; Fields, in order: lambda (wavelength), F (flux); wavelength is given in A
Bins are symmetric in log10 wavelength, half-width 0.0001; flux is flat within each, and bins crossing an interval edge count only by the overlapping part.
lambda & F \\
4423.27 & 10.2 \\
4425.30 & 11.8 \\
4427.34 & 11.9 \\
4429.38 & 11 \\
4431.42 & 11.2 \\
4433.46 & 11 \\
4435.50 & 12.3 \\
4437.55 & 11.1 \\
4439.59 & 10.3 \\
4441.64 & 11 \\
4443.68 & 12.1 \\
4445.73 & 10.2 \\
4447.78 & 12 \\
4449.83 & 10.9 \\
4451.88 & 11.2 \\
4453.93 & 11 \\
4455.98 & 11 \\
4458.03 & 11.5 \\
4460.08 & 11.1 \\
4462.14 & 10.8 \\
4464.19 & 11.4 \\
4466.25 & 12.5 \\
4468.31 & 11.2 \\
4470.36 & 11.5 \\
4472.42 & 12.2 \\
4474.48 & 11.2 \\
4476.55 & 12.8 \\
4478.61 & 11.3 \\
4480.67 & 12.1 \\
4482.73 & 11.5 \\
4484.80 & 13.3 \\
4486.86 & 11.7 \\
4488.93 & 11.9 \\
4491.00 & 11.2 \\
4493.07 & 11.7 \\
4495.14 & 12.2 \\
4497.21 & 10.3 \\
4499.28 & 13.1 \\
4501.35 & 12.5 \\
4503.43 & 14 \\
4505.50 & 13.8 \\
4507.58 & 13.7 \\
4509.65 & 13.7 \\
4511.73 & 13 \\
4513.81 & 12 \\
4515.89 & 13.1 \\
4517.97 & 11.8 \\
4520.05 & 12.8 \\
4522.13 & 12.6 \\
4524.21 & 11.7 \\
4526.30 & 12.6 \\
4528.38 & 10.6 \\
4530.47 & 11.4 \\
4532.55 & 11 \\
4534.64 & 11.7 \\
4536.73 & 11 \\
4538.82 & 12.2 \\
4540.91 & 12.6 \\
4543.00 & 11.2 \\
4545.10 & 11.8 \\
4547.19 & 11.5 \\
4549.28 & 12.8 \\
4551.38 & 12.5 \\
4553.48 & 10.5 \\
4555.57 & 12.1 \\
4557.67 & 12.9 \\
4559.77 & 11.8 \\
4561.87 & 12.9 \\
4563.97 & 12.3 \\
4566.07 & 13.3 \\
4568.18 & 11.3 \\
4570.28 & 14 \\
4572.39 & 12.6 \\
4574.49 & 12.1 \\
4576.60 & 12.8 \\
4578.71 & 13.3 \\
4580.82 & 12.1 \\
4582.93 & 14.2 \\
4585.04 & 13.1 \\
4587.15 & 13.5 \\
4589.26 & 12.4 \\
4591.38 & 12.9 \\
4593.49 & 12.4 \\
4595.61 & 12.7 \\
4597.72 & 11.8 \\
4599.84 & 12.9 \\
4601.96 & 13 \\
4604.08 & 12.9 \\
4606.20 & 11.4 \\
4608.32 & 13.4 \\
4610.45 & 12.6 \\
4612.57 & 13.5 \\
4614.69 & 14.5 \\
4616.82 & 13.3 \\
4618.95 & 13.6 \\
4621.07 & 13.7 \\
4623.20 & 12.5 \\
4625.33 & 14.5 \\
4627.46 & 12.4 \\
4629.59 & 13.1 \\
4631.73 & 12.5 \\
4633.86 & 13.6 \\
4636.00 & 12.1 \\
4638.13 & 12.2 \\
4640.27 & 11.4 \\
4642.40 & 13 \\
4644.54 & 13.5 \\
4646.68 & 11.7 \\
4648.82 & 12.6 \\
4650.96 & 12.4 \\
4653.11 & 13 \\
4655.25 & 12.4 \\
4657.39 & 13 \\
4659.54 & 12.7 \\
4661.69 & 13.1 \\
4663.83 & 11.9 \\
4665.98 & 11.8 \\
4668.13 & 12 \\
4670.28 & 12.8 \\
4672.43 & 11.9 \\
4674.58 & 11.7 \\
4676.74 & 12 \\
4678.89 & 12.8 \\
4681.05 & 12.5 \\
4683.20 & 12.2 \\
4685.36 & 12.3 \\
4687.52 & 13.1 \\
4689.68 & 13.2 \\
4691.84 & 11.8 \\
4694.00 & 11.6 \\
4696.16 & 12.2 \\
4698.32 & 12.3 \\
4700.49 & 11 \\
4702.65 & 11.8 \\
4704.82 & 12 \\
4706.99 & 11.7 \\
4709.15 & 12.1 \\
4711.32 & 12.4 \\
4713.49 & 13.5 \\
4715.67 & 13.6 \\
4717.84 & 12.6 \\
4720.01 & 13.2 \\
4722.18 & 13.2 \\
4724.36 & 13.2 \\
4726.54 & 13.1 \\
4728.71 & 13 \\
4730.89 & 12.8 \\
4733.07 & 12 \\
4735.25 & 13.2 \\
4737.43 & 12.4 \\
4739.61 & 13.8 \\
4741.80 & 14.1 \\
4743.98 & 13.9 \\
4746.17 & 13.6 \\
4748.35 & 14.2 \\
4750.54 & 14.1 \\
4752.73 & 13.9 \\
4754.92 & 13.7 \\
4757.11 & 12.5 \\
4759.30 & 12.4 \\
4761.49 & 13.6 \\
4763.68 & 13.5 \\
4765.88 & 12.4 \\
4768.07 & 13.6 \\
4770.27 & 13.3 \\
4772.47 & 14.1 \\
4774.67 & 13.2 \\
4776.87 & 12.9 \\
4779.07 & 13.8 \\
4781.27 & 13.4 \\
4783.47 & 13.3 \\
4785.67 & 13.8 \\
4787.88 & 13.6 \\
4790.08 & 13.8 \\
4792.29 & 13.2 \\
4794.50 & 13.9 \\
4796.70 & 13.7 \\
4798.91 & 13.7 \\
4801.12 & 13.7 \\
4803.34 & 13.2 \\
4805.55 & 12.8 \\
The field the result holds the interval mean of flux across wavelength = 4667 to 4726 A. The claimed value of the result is 12.4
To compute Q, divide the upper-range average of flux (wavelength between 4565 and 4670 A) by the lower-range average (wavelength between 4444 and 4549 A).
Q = 1.07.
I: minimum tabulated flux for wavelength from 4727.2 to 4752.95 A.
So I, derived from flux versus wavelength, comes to 12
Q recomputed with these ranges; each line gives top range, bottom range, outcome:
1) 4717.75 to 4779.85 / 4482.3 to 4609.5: 1.07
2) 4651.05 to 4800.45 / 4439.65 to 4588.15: 1.07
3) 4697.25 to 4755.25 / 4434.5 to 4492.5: 1.13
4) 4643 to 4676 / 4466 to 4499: 1.05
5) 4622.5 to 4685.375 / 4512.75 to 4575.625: 1.04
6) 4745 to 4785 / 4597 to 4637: 1.03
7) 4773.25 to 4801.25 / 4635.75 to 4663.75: 1.08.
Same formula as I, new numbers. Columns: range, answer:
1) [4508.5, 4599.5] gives 10.5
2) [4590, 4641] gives 11.4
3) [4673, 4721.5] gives 11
